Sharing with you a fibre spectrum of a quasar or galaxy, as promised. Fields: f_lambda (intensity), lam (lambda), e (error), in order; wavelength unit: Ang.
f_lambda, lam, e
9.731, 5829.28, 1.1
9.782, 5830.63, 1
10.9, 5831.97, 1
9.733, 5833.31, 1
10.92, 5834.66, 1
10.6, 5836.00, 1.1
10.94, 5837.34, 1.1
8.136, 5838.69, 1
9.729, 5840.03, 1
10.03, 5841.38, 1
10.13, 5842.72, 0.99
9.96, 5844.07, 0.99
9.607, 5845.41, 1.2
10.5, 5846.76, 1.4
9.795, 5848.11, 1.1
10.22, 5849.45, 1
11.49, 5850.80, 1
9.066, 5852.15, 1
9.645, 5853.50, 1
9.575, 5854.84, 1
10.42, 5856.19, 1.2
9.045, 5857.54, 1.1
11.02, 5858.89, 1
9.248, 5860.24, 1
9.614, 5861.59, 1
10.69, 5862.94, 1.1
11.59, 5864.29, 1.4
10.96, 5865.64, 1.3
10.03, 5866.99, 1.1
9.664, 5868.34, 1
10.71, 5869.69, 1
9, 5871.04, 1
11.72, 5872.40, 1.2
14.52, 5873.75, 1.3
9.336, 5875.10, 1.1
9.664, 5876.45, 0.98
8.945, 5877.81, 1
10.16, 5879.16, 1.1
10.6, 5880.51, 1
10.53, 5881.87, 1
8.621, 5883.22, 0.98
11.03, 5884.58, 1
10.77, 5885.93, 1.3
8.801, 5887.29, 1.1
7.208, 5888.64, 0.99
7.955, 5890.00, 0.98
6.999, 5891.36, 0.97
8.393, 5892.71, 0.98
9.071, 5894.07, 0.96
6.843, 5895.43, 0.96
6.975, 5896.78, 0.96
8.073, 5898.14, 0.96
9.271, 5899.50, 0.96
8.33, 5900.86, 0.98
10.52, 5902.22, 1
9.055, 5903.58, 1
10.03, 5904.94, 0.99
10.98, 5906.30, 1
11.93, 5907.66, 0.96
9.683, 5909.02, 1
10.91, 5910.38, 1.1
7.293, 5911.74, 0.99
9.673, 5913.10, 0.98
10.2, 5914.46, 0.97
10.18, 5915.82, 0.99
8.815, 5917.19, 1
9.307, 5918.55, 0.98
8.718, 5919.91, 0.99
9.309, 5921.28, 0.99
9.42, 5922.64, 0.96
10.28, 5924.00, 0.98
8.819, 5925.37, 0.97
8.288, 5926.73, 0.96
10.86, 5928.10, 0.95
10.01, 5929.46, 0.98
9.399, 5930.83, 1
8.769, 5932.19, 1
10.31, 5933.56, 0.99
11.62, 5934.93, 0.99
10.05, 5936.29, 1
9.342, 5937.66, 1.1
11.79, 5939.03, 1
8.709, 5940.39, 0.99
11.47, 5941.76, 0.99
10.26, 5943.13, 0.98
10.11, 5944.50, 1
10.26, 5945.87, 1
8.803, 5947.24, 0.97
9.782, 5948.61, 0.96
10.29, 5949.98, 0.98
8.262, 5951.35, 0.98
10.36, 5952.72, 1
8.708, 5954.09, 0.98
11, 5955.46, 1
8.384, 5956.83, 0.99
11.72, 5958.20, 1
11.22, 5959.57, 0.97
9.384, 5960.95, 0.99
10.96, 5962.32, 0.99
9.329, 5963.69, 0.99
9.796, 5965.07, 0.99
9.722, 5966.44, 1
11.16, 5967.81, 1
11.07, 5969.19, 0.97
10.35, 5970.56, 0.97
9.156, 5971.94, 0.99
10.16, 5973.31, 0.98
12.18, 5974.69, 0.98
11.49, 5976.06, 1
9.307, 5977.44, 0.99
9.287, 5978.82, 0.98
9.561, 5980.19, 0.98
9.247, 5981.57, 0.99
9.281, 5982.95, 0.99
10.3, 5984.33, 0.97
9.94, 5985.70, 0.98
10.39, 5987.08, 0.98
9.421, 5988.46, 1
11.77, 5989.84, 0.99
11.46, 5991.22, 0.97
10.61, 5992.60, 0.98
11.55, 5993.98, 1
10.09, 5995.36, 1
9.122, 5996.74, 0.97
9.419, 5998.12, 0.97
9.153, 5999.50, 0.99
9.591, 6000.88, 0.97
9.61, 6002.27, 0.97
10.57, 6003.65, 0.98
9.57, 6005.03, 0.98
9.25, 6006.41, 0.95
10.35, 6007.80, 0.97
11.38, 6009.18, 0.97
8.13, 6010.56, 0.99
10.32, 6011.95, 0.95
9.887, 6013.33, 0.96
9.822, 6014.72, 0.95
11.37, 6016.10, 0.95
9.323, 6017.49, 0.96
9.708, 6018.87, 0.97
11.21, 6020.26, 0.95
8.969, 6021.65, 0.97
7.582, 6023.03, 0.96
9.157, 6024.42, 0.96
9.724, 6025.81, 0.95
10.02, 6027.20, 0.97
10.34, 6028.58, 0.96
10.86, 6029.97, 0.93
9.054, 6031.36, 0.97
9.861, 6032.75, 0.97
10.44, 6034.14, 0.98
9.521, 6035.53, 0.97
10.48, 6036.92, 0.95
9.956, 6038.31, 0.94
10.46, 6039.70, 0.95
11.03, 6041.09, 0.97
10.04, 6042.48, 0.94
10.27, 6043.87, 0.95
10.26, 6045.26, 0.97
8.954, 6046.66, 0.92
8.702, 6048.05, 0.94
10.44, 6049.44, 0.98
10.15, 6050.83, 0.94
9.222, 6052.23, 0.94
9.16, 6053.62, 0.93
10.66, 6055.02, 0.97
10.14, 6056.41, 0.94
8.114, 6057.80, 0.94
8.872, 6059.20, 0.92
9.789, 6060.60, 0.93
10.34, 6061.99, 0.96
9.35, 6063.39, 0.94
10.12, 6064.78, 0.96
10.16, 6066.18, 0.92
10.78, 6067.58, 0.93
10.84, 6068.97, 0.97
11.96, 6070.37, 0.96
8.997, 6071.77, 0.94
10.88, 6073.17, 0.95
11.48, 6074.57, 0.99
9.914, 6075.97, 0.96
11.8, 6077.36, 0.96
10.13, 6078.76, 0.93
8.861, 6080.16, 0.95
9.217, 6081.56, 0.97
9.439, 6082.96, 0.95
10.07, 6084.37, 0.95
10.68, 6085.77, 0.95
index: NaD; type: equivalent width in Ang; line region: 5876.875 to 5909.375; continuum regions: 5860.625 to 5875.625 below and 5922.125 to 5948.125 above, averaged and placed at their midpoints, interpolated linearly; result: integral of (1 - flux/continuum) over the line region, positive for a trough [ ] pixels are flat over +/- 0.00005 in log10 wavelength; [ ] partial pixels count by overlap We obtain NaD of 3.8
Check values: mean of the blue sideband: 10.7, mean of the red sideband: 9.93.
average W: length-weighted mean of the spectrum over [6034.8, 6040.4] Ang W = 10.1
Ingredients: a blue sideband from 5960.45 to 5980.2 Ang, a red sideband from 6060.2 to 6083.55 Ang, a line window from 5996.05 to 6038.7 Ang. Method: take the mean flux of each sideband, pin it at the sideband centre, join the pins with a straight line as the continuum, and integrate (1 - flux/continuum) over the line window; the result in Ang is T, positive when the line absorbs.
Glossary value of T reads 1.8 Ang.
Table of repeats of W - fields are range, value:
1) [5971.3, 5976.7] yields 10.8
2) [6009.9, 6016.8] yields 9.91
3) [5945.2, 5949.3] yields 9.61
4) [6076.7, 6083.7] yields 9.87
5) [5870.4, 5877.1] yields 10.9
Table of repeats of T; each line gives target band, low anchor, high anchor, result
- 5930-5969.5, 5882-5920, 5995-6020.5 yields -2.4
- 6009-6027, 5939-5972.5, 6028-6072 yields 0.6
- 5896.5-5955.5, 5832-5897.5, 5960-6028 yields 1.3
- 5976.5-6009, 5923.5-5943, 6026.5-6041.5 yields 0.4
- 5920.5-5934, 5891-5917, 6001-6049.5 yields -0.3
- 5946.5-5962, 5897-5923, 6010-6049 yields -0.3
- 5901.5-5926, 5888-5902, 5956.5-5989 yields -3.5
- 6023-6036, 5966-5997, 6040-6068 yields 0.3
